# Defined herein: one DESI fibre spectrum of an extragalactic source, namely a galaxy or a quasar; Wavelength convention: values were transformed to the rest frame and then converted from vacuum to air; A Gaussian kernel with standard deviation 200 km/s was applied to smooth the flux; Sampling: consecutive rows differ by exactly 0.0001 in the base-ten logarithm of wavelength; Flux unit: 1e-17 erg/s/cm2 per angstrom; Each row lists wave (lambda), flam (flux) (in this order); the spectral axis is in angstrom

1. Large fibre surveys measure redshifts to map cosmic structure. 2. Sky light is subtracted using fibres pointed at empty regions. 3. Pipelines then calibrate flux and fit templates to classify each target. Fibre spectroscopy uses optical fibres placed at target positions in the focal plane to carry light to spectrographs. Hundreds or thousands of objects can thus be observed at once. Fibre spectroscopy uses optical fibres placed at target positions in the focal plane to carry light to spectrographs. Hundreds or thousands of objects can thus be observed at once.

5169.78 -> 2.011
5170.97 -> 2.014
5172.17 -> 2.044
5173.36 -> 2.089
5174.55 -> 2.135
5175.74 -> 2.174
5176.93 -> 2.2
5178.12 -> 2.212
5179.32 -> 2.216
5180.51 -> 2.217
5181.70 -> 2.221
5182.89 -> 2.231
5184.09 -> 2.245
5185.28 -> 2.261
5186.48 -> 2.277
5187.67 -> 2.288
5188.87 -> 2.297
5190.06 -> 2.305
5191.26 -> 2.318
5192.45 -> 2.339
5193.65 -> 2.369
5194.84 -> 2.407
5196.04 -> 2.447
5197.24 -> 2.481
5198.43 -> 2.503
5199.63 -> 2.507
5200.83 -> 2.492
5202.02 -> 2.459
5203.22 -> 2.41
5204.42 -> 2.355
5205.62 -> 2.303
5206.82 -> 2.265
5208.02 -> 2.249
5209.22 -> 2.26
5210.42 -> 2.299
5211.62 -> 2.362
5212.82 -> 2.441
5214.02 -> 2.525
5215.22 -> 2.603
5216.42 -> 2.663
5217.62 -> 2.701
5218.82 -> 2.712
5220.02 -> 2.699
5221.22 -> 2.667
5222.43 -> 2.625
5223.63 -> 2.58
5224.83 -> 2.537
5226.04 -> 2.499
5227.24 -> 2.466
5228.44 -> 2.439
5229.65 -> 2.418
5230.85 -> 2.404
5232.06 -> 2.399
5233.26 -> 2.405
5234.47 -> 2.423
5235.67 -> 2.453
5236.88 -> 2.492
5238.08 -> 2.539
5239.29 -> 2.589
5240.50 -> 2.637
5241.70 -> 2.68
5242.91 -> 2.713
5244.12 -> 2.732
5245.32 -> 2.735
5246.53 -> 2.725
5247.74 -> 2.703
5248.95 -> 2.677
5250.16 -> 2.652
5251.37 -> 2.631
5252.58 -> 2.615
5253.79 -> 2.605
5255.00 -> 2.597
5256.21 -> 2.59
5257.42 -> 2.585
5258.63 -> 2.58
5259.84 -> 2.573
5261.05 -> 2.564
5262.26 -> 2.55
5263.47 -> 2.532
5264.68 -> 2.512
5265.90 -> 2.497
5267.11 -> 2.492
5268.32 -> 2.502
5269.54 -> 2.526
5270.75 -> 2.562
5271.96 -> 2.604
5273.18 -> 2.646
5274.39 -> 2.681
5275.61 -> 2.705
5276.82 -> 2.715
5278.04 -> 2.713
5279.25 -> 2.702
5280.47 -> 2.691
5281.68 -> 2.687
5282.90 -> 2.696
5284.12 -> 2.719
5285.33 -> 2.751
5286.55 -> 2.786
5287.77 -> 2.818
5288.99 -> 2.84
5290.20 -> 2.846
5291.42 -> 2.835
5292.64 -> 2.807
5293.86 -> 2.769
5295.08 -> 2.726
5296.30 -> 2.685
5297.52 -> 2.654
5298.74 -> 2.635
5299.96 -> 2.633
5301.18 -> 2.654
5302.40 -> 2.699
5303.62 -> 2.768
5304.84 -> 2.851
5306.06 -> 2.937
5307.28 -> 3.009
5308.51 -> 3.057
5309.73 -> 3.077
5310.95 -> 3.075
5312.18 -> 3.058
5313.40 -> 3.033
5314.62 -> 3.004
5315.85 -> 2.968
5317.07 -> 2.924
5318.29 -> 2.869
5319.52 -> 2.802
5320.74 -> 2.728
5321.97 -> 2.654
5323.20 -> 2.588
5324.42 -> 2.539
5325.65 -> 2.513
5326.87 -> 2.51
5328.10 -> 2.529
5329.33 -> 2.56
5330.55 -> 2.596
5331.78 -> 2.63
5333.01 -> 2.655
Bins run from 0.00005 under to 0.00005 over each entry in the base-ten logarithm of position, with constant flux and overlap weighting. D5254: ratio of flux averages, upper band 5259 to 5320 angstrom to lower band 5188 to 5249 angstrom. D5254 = 1.10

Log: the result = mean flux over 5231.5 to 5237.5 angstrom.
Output 2.44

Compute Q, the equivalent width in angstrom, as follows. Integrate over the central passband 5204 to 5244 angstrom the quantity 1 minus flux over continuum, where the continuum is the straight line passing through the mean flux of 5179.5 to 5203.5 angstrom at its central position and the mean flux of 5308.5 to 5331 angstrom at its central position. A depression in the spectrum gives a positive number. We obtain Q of -0.6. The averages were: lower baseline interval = 2.35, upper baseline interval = 2.79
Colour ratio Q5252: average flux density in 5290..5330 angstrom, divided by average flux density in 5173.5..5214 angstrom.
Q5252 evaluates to 1.2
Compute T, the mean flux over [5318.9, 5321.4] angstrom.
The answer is 2.76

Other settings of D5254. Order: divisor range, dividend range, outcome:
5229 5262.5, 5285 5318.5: 1.10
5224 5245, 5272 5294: 1.09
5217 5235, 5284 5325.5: 1.11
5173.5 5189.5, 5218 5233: 1.14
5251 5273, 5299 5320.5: 1.13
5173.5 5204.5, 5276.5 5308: 1.19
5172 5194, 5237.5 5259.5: 1.18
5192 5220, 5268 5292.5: 1.11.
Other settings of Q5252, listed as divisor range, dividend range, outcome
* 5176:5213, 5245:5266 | 1.12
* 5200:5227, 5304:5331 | 1.13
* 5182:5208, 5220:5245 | 1.08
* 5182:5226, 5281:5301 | 1.13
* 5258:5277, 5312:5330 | 1.07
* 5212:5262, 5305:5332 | 1.09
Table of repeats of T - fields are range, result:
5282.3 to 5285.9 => 2.72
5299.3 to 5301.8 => 2.65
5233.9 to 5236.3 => 2.44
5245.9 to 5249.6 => 2.7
